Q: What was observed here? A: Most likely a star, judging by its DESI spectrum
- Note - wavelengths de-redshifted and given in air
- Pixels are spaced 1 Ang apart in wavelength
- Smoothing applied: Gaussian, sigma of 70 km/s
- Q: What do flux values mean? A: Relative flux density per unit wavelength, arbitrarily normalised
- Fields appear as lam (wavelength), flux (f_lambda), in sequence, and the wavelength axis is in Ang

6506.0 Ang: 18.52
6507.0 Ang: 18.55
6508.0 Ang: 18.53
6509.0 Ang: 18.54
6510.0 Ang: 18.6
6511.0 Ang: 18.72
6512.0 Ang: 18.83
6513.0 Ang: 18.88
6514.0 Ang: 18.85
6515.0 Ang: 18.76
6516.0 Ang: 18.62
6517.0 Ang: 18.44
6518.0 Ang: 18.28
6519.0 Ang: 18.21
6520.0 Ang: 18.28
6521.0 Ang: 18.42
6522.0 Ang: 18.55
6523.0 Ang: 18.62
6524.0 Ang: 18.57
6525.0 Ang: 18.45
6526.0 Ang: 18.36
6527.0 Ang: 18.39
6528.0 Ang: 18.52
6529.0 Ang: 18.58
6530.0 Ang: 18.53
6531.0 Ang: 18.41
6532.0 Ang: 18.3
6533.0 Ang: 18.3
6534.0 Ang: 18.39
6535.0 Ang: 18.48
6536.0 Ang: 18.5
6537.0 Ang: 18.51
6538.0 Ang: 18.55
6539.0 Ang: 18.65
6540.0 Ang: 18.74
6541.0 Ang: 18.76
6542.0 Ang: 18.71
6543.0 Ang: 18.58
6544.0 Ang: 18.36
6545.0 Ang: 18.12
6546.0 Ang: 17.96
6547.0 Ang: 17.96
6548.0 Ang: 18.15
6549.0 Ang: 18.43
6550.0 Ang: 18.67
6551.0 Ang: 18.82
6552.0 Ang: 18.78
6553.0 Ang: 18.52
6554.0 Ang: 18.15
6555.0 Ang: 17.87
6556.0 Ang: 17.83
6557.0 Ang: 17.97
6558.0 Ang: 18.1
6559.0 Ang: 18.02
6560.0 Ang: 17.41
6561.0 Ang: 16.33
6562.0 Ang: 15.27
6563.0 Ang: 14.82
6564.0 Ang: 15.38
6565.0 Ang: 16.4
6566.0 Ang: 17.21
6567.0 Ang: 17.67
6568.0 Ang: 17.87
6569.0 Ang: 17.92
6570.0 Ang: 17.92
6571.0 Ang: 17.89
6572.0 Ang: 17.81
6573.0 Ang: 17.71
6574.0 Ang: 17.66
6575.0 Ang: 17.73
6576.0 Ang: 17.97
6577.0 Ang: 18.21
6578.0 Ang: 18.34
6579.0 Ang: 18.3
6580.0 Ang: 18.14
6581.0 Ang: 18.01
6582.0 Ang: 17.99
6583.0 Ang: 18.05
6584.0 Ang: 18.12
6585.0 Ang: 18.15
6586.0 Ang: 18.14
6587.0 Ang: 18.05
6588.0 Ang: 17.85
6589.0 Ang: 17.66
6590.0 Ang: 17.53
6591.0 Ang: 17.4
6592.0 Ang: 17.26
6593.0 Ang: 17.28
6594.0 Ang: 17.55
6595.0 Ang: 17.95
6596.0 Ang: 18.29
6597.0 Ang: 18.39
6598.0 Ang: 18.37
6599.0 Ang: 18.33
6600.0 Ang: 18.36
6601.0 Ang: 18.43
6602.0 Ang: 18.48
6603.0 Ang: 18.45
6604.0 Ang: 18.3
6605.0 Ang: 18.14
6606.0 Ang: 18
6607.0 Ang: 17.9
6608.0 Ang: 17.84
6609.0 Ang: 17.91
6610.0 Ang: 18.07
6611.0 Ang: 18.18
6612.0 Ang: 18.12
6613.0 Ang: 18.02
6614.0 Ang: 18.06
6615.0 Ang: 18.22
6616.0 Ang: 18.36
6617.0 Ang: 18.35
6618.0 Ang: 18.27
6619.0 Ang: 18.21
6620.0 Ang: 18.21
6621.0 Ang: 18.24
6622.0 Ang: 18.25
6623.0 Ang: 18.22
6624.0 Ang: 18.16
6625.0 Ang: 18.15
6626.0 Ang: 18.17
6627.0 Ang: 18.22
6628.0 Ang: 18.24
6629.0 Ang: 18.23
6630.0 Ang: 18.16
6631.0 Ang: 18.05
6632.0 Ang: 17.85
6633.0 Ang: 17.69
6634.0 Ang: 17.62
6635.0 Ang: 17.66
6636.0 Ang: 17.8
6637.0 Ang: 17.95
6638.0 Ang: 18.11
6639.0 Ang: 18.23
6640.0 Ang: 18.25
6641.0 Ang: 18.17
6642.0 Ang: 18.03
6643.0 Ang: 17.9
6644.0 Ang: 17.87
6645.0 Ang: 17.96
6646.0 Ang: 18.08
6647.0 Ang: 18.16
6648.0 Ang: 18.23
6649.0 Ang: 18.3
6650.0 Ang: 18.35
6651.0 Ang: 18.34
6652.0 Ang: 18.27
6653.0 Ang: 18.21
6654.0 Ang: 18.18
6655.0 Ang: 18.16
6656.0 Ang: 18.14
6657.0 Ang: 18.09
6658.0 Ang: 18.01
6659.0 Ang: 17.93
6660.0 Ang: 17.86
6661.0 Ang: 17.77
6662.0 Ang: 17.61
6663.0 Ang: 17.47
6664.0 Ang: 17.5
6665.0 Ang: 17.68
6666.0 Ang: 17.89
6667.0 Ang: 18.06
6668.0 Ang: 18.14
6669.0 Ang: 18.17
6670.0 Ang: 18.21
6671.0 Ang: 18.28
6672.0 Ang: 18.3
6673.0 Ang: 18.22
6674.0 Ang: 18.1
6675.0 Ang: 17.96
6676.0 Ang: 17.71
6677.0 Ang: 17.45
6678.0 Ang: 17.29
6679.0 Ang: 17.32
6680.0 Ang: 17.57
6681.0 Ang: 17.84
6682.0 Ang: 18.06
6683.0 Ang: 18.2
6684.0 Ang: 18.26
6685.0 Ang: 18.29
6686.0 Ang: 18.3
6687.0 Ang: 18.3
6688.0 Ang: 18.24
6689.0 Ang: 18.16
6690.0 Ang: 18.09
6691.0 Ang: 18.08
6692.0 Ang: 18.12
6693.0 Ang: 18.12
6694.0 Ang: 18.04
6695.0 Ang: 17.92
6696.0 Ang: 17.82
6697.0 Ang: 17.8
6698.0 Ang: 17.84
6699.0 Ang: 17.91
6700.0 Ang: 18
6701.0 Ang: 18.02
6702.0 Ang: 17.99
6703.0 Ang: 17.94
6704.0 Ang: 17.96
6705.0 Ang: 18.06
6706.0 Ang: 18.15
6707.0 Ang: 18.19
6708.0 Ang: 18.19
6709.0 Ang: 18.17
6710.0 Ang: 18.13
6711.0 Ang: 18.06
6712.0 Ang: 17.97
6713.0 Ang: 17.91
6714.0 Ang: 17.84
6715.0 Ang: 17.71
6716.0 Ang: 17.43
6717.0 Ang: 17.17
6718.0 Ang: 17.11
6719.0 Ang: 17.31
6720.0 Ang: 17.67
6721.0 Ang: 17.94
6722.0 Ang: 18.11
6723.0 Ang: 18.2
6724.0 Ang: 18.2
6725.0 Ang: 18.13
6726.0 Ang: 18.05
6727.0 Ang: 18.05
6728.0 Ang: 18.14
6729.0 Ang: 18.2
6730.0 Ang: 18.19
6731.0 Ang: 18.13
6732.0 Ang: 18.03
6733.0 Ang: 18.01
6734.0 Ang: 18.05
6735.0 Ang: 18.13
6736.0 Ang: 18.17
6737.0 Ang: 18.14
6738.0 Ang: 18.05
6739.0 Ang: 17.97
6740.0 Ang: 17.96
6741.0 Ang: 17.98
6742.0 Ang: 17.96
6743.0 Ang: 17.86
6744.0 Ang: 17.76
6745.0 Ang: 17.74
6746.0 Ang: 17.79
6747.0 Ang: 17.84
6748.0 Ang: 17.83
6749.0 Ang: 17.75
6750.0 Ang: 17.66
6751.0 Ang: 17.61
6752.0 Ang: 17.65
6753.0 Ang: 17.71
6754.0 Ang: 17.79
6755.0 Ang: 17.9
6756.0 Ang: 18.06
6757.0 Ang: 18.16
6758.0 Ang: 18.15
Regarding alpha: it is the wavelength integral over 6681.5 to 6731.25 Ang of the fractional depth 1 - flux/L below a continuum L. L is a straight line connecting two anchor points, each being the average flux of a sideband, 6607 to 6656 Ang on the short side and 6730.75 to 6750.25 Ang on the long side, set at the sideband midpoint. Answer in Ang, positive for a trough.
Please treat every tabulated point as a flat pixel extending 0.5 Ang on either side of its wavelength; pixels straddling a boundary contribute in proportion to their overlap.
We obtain -0.01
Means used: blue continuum 18.1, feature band 18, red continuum 17.9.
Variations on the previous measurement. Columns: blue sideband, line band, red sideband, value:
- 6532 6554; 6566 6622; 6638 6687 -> 0.75 Ang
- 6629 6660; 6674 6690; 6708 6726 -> 0.01 Ang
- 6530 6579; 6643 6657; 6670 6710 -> -0.14 Ang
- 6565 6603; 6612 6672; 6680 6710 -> -0.23 Ang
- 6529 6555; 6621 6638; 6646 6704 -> 0.11 Ang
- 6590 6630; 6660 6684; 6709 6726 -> 0.10 Ang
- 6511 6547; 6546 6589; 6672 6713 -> 1.46 Ang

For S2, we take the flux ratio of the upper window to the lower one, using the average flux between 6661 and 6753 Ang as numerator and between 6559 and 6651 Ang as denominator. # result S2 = 1.00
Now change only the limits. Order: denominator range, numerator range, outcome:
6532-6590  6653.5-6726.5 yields 1.00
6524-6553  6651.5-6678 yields 0.97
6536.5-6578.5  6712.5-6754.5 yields 1.00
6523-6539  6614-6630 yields 0.99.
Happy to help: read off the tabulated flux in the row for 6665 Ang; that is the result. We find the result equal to 17.68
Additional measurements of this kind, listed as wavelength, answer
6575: 17.73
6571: 17.89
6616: 18.36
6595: 17.95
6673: 18.22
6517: 18.44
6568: 17.87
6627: 18.22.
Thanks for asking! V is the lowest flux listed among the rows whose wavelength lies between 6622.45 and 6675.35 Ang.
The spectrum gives 17.47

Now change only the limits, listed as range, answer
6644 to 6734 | 17.11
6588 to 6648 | 17.26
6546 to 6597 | 14.82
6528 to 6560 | 17.41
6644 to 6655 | 17.87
